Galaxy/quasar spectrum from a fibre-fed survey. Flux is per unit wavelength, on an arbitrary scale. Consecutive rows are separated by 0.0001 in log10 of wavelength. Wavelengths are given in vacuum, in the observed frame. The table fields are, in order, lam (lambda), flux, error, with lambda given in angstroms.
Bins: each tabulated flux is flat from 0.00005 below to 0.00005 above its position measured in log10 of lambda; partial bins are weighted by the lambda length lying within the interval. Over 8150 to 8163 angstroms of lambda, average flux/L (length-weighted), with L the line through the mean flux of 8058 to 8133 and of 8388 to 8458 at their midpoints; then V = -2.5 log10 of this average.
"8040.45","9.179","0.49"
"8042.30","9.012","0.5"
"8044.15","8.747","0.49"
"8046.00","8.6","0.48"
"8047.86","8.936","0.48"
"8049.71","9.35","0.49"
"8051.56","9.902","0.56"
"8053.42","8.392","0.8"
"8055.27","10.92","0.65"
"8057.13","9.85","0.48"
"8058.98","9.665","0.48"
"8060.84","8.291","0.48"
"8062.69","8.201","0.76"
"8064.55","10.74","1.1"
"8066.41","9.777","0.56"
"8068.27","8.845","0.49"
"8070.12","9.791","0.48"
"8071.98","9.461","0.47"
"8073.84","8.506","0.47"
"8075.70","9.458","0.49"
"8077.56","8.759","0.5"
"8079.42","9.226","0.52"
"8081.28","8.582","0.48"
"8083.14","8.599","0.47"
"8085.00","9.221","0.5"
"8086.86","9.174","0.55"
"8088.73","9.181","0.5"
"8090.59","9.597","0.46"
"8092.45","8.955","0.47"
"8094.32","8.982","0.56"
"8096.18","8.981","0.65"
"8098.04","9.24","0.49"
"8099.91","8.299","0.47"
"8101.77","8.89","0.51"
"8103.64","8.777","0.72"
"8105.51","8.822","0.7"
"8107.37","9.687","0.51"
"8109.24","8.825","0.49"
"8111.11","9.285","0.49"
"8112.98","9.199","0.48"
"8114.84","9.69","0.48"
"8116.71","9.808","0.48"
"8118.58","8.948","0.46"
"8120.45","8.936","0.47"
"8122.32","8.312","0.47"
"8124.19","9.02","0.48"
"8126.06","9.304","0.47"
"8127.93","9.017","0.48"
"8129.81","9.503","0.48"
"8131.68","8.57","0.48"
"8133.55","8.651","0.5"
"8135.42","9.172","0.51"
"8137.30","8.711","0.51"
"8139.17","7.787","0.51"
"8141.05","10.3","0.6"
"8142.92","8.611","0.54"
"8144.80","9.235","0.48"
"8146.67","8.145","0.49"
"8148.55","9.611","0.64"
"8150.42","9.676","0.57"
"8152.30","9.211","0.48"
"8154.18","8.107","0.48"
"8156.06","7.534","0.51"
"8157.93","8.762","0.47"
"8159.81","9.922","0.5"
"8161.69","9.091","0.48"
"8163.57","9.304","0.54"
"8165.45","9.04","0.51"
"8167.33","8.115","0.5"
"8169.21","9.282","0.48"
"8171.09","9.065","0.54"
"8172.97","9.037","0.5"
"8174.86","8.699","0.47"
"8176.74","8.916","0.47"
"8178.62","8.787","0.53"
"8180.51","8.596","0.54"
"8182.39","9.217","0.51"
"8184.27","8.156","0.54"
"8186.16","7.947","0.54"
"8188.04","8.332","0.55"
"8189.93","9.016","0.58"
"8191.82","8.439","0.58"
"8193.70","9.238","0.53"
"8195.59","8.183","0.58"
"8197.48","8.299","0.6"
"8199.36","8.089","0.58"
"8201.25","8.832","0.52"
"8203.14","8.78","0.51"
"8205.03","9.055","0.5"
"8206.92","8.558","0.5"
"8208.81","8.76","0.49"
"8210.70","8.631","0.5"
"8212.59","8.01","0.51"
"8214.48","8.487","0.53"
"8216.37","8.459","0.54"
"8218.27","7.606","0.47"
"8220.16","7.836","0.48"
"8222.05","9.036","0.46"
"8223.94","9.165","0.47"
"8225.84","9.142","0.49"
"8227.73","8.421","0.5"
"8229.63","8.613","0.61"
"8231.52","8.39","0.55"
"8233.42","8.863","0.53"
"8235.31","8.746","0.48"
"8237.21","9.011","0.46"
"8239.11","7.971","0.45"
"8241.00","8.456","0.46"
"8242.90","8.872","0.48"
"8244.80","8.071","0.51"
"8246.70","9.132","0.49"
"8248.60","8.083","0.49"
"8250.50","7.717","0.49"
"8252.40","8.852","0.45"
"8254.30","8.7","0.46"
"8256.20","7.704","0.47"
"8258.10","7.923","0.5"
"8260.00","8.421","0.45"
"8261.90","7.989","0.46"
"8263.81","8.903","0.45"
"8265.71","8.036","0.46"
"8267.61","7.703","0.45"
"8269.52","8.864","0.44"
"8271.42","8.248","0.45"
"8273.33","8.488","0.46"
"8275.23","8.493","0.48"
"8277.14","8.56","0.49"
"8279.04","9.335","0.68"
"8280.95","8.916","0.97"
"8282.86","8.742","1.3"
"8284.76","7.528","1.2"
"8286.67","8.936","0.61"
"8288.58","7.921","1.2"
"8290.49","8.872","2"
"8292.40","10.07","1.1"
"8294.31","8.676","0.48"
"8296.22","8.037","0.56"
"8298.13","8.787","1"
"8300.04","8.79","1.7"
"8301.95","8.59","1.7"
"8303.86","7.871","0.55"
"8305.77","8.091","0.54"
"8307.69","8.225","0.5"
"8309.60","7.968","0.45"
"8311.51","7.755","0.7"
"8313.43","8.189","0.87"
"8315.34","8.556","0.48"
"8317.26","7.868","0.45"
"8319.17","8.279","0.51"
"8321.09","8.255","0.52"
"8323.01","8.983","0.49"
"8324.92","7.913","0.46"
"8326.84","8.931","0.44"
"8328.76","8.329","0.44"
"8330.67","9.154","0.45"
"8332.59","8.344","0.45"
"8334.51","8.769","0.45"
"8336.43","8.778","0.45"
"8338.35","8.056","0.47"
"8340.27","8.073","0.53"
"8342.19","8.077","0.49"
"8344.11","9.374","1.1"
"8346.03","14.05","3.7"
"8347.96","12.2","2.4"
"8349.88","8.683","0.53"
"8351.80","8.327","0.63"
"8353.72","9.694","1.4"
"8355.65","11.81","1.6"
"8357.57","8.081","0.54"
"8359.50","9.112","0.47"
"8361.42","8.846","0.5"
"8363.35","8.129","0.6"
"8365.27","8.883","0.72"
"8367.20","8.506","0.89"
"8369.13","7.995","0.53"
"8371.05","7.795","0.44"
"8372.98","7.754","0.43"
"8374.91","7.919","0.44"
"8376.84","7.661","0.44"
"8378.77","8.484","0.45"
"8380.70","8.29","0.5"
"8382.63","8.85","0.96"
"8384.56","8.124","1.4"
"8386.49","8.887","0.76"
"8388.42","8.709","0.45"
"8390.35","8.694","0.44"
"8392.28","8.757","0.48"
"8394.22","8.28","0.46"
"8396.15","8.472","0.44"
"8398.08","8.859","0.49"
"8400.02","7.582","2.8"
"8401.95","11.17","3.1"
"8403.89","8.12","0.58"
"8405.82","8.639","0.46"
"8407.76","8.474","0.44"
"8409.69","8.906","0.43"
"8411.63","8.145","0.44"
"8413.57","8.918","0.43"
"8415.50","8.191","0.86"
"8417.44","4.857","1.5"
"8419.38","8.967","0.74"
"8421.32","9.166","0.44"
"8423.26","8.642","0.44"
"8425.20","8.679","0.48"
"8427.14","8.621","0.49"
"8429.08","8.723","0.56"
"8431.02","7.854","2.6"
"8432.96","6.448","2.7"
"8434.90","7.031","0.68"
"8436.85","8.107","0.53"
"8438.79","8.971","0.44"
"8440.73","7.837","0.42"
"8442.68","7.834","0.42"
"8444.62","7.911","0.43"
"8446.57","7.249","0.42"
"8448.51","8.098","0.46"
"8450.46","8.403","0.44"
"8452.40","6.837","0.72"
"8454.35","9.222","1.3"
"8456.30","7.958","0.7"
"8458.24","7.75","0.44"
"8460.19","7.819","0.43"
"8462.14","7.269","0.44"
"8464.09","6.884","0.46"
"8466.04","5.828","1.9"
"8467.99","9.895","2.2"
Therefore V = 0.01 mag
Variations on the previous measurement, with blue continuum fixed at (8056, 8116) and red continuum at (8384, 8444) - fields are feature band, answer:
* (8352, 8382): -0.017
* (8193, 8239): 0.032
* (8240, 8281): 0.038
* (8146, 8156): 0.018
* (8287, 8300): -0.013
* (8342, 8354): -0.198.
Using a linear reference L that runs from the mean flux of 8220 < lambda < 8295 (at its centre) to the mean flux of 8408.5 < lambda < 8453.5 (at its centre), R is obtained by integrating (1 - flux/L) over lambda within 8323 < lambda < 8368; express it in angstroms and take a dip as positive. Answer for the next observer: -4.7 angstroms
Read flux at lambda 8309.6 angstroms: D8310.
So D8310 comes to 7.968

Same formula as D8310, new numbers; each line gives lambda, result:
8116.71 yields 9.808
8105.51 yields 8.822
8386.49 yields 8.887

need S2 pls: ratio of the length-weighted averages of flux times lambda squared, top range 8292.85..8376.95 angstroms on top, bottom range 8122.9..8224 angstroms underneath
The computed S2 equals 1.0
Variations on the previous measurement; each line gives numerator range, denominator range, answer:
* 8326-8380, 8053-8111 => 1.04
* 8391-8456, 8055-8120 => 0.97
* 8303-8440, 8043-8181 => 1.01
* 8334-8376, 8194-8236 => 1.09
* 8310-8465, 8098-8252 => 1.02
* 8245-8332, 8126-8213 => 0.99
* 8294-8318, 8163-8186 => 0.97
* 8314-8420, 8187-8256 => 1.05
